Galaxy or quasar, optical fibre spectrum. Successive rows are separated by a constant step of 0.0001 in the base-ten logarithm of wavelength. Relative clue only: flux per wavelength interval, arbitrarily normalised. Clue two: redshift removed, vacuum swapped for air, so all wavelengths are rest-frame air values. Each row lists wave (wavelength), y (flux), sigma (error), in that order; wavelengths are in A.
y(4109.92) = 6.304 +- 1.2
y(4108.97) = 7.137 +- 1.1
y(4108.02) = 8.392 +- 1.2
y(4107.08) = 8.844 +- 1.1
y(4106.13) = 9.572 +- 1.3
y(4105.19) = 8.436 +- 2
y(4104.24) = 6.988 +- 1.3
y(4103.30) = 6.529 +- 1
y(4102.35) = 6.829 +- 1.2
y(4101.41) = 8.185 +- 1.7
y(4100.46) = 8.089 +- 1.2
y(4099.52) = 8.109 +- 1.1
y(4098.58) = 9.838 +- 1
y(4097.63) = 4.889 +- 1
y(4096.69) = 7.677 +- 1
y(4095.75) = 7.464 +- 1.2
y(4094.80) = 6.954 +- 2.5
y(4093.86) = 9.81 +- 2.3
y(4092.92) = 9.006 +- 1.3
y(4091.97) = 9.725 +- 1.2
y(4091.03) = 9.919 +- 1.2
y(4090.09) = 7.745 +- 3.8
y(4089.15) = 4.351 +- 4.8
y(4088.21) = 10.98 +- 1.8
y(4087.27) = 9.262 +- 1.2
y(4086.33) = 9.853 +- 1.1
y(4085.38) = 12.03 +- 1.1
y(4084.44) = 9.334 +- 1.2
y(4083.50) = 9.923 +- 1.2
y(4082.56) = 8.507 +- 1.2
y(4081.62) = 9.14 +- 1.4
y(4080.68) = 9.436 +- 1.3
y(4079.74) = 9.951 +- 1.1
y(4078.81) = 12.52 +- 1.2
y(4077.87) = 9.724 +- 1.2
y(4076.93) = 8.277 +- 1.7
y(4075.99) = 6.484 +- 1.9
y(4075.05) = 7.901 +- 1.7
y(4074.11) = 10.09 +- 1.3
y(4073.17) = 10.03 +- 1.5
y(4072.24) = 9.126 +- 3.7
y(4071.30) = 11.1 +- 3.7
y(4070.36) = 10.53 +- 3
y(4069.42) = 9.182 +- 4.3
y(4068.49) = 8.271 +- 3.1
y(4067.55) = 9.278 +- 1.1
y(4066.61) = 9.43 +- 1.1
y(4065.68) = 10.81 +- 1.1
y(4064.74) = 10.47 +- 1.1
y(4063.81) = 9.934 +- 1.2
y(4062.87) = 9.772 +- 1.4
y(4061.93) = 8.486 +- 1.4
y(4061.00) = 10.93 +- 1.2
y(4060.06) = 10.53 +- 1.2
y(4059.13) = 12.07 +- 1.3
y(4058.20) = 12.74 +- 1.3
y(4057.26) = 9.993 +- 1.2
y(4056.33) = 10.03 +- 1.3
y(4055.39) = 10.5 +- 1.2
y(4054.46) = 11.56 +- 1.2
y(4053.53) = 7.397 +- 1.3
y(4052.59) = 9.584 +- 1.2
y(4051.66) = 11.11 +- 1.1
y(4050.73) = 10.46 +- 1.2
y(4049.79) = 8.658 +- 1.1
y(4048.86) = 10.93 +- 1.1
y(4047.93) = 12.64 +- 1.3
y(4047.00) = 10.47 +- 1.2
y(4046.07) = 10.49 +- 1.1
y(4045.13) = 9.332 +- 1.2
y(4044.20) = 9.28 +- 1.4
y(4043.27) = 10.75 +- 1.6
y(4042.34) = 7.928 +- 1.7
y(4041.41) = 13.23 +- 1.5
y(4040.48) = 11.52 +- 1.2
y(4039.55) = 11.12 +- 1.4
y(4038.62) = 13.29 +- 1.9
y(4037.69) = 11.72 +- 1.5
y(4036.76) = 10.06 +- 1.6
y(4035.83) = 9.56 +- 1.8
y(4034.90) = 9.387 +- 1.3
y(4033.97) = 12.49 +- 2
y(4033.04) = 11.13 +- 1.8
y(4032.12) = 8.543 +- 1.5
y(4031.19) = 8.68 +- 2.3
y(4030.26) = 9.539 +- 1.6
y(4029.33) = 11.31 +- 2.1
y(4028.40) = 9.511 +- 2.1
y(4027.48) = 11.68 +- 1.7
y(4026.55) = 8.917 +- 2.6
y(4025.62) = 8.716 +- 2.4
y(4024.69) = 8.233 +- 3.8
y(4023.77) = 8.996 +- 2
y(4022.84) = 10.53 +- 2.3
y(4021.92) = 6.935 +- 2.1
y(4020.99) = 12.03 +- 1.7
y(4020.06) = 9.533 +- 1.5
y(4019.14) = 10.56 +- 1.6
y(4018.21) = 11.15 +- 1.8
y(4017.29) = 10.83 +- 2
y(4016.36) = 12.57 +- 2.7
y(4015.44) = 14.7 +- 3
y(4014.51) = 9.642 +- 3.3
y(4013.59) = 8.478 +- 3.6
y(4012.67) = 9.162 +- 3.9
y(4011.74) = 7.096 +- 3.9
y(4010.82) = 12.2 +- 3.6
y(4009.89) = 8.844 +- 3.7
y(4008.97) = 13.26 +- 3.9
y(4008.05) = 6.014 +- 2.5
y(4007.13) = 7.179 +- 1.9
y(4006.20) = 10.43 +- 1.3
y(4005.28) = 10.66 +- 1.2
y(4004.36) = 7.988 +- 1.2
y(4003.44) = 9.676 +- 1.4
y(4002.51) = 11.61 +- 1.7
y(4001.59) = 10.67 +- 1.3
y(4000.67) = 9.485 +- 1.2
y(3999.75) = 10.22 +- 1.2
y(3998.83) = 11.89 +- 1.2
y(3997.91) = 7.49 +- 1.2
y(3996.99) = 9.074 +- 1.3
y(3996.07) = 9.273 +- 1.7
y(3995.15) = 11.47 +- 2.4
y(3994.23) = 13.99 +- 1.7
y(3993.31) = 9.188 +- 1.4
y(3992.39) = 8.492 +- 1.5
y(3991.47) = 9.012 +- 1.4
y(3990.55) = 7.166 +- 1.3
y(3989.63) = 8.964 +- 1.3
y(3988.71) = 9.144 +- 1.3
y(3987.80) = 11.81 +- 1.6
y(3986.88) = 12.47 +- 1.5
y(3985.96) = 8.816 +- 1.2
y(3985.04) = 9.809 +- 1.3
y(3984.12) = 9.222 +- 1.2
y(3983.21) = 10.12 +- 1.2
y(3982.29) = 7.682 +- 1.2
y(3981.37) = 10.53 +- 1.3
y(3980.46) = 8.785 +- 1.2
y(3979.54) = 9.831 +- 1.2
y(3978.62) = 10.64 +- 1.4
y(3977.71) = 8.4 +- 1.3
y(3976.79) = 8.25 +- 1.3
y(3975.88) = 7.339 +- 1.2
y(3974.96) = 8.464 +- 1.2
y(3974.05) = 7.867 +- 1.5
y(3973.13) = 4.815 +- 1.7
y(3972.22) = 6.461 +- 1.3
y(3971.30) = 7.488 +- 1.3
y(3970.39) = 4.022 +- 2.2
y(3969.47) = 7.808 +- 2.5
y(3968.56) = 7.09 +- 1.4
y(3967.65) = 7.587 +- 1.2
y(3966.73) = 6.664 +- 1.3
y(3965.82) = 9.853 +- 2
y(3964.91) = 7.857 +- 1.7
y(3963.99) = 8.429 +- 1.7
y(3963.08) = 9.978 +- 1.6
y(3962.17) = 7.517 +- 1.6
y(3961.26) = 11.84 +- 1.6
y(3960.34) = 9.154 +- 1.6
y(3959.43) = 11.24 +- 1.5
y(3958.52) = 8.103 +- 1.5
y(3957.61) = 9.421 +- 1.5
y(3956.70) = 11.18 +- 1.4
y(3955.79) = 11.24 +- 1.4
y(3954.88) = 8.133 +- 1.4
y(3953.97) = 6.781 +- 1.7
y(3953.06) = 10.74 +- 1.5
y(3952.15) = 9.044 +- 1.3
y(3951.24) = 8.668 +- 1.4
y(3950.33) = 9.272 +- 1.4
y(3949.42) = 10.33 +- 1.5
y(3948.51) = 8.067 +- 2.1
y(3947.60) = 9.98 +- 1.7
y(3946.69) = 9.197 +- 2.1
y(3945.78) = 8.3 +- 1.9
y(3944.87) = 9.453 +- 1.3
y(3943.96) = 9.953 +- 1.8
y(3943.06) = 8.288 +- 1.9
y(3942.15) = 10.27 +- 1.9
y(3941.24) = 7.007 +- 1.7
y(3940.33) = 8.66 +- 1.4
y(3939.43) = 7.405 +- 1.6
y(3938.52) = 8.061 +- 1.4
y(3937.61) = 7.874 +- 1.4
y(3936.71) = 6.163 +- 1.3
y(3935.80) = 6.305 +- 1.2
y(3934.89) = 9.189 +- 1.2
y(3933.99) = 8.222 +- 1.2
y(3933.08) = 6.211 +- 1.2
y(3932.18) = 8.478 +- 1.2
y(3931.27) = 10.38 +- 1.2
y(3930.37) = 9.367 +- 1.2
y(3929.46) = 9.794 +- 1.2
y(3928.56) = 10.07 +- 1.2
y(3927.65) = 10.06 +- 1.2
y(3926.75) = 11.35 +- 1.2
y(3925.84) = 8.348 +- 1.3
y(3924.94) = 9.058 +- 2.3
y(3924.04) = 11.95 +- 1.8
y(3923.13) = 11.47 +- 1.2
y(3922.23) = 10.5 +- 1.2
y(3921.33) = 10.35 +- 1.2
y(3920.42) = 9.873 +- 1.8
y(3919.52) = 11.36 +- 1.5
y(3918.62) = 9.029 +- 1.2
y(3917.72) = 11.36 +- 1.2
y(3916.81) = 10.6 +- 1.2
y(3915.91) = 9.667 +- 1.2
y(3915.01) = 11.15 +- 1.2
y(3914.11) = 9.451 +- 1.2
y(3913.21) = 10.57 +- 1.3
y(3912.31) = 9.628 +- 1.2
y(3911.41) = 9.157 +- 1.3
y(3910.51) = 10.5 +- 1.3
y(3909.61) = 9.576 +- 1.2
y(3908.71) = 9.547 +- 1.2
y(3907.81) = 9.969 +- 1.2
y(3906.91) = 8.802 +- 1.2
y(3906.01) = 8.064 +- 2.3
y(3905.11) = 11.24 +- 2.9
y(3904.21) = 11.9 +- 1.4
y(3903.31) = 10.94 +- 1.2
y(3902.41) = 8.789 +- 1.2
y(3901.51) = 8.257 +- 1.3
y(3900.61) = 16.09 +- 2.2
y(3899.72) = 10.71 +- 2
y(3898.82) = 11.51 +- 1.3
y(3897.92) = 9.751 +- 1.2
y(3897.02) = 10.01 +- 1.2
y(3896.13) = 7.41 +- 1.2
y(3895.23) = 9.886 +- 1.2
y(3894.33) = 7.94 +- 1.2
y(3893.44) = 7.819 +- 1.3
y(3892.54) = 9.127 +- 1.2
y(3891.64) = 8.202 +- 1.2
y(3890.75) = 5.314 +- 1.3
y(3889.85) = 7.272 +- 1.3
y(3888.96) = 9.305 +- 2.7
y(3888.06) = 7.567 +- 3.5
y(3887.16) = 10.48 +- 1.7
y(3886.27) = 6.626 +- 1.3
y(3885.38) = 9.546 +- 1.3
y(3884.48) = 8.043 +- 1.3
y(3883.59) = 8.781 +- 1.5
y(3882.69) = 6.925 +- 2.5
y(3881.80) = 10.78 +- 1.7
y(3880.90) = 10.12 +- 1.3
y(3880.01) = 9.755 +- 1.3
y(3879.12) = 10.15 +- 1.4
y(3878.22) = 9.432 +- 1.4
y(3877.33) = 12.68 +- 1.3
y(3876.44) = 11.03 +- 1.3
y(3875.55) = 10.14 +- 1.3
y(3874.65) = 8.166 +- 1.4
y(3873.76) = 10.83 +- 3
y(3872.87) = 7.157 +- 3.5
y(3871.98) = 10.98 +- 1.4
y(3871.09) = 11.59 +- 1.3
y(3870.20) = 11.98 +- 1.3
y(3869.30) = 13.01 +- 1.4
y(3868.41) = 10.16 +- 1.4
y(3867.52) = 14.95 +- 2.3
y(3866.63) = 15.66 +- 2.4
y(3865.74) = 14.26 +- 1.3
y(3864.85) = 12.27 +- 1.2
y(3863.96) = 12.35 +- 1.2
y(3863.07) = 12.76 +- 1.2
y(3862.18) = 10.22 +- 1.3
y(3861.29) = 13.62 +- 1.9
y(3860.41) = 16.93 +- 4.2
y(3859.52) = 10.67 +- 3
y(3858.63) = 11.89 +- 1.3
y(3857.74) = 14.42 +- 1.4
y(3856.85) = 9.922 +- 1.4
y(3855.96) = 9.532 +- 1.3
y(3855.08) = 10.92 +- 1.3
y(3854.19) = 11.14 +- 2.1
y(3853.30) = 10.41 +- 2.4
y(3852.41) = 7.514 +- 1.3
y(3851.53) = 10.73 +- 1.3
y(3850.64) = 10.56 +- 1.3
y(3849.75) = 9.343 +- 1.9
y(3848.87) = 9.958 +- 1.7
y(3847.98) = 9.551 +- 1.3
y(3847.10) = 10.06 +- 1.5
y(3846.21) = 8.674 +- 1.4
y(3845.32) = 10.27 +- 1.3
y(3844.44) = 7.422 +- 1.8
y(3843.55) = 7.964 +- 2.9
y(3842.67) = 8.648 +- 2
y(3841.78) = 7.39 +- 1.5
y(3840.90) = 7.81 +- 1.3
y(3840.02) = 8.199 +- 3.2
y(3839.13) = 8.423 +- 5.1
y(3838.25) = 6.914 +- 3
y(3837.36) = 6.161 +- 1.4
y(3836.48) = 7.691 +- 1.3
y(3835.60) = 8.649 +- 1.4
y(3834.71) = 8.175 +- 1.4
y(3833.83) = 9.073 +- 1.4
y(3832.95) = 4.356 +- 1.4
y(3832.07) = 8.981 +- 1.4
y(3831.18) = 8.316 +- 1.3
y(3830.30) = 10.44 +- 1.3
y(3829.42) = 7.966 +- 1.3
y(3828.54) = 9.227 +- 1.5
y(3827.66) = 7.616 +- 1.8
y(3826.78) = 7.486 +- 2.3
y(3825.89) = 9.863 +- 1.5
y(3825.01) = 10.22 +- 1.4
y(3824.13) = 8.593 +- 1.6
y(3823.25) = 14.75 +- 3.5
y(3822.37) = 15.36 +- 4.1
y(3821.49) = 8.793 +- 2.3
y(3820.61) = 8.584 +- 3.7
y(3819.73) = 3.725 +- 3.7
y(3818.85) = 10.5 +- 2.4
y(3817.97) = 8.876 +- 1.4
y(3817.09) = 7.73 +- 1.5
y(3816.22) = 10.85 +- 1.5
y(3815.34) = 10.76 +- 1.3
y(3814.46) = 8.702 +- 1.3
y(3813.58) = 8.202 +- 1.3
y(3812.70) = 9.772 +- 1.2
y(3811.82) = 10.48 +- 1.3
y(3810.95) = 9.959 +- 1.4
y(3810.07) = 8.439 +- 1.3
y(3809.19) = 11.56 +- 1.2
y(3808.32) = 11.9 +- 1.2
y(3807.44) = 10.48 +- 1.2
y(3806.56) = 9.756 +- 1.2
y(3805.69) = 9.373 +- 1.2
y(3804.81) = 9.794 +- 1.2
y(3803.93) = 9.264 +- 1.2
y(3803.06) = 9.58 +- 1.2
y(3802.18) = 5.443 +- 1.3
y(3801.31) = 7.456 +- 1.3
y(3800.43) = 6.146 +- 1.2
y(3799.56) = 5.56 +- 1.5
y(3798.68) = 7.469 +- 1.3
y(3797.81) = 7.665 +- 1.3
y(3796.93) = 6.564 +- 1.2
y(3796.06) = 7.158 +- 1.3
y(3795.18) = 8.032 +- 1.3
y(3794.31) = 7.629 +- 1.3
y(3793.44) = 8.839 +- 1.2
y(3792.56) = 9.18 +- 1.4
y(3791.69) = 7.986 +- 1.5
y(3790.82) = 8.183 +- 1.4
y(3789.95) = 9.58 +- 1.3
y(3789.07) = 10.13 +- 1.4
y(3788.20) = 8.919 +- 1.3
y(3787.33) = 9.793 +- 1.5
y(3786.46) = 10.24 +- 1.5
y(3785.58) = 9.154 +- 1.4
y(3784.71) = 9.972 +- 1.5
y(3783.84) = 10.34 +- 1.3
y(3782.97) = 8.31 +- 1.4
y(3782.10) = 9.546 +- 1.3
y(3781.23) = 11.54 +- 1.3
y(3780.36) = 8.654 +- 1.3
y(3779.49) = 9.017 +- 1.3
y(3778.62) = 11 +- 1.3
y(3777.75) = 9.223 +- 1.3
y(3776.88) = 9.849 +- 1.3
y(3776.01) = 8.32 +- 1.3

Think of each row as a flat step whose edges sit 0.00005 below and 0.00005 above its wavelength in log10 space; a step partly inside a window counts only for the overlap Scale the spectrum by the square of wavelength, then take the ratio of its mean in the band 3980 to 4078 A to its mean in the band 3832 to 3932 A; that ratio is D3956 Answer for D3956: 1.08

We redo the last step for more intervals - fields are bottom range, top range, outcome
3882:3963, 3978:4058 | 1.13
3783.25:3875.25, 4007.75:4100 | 1.15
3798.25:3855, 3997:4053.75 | 1.25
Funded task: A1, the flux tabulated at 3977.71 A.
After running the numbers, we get 8.4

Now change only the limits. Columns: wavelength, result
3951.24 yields 8.668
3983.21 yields 10.12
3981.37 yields 10.53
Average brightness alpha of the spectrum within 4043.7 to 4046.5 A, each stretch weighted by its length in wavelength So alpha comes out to 9.68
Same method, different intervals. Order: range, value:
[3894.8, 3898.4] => 9.28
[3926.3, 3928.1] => 10.7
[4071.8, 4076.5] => 8.72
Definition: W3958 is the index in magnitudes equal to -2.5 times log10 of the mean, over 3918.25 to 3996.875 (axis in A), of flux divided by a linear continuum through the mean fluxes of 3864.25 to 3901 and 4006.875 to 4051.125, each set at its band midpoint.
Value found 0.13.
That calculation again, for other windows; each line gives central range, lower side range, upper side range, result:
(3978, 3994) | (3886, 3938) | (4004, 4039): 0.03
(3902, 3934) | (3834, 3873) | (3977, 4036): 0.03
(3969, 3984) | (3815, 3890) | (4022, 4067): 0.25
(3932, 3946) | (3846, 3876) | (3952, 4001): 0.20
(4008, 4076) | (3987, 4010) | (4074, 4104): -0.10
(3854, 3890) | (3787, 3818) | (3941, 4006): -0.21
